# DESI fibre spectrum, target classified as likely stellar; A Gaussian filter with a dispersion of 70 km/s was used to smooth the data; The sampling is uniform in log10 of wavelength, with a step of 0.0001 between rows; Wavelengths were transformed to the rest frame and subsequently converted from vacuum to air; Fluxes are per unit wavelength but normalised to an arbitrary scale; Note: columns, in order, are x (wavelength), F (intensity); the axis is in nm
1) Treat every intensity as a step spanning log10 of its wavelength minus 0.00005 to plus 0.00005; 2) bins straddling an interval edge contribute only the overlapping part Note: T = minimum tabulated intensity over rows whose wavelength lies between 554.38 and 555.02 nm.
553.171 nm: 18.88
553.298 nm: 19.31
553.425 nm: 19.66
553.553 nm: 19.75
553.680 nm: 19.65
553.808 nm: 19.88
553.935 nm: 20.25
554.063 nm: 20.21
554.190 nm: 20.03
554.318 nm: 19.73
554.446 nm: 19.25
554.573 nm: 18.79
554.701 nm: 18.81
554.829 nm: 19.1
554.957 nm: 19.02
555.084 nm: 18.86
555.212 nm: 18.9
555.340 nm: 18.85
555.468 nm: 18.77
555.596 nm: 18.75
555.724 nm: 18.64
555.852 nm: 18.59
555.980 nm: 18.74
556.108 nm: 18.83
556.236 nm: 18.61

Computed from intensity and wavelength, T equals 18.79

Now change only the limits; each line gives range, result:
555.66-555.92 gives 18.59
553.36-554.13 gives 19.65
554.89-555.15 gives 18.86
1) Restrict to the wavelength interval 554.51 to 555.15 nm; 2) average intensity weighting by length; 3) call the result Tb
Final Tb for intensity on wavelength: 18.9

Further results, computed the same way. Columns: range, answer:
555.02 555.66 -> 18.8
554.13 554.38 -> 19.8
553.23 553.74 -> 19.6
